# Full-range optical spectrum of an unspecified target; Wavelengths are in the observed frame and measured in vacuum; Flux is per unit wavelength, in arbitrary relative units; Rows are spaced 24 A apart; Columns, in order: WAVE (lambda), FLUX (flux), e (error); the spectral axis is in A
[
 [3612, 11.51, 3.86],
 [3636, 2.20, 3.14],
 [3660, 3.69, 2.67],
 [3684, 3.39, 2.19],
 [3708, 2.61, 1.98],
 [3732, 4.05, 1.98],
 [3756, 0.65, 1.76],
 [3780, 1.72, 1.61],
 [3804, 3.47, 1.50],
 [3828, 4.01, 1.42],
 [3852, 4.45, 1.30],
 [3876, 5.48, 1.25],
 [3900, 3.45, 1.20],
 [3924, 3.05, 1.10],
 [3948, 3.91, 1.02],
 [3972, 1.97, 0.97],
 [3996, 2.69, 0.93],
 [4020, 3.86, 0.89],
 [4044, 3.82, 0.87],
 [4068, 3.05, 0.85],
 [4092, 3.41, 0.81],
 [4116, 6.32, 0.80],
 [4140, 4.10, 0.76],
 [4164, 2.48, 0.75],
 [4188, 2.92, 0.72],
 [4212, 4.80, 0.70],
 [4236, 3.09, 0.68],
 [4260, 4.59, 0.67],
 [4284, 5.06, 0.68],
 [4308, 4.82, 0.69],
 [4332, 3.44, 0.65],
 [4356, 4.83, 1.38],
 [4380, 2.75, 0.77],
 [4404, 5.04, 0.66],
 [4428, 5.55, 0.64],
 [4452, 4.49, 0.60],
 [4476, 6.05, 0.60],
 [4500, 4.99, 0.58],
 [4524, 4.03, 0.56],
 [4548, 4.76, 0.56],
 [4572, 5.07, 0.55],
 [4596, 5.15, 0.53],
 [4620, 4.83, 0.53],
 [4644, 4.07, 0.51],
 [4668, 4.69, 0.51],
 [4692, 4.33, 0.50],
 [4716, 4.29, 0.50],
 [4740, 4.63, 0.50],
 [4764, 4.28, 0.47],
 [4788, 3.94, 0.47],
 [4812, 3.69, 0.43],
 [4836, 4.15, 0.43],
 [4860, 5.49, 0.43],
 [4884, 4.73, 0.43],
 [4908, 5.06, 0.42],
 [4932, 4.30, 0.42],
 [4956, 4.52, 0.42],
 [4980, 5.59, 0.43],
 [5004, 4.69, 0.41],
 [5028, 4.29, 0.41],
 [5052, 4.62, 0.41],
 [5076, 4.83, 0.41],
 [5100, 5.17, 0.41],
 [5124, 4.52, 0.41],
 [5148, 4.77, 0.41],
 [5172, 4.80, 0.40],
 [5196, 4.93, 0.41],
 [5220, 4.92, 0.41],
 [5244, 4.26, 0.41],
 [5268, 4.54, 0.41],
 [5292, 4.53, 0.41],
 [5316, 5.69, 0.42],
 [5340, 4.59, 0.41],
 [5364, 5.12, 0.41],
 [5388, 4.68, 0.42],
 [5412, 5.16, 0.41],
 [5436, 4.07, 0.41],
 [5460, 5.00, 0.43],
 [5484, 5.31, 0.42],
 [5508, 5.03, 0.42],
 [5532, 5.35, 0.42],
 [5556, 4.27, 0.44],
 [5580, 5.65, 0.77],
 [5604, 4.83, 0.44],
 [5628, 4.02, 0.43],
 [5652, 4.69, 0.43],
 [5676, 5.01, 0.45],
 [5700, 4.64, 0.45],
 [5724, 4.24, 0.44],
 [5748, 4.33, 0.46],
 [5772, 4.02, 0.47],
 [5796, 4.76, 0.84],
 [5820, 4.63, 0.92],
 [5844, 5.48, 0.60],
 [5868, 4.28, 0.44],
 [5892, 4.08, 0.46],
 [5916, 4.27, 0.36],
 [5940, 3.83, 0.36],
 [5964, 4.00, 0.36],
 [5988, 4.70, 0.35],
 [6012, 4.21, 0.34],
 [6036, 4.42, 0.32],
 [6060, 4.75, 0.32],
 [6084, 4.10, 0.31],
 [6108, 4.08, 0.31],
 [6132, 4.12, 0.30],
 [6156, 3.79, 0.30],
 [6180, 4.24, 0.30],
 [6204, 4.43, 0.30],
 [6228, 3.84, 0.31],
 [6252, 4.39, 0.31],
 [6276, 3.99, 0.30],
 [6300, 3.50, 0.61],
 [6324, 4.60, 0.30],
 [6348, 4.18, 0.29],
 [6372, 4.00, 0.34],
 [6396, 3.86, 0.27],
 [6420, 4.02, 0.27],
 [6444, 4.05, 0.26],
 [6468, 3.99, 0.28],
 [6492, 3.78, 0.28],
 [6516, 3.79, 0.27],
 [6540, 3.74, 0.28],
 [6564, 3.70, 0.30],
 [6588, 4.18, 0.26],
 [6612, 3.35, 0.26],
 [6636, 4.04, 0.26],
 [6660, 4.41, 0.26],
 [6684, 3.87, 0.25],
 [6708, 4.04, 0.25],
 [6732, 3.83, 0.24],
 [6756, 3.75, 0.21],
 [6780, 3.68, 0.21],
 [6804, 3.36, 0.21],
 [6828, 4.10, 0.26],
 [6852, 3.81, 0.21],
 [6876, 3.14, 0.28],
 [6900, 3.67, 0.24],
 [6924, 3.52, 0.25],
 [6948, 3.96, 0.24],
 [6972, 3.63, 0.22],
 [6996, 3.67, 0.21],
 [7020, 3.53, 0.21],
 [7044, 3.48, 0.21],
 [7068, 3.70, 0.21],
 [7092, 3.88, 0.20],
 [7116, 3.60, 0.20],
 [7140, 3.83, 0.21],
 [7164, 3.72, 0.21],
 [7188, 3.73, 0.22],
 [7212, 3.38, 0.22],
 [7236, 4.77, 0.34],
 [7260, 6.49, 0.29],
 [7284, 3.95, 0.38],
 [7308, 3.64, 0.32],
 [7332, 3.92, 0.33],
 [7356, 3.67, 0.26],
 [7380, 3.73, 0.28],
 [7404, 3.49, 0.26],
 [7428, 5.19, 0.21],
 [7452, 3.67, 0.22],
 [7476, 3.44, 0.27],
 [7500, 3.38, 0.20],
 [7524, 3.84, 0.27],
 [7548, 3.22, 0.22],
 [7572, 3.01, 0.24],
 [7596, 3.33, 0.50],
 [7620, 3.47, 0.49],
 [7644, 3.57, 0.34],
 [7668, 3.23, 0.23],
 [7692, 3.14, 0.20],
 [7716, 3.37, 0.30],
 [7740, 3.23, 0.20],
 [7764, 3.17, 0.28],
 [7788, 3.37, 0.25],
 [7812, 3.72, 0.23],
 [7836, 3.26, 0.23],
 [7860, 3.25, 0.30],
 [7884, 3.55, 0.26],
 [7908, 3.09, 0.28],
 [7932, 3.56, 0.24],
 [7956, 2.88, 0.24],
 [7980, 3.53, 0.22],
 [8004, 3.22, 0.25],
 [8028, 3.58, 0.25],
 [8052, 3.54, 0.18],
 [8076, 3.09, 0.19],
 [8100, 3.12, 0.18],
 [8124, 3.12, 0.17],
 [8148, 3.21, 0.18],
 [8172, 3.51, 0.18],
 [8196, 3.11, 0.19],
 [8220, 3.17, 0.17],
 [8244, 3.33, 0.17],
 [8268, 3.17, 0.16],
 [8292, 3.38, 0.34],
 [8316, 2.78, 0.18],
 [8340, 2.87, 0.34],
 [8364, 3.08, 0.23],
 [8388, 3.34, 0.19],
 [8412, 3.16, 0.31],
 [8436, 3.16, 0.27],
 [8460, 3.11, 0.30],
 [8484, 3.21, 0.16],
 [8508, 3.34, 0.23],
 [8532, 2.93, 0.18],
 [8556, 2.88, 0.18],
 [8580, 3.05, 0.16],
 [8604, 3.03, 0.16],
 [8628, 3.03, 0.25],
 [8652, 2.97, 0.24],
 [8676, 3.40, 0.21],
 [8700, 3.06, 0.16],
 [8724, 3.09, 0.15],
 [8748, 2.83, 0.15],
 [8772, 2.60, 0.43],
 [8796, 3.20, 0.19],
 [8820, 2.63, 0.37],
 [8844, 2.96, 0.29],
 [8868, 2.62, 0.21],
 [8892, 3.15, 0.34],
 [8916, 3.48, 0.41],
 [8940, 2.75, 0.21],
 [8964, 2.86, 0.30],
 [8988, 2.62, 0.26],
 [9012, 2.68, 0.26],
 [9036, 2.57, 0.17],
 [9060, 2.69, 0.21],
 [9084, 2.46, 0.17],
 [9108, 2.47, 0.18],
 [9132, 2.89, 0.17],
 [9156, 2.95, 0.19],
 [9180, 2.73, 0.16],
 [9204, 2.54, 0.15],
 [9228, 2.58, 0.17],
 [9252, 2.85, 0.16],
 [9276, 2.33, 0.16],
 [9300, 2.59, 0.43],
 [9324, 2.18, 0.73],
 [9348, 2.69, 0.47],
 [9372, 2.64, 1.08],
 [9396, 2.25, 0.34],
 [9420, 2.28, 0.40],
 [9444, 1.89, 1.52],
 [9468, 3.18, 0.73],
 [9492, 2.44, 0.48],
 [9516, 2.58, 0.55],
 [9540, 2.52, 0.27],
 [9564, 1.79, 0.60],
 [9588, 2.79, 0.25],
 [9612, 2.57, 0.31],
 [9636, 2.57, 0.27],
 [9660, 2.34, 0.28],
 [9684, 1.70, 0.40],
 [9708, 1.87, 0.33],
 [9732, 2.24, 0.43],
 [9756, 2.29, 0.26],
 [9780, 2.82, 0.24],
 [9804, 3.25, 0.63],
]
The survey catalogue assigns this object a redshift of 0.104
